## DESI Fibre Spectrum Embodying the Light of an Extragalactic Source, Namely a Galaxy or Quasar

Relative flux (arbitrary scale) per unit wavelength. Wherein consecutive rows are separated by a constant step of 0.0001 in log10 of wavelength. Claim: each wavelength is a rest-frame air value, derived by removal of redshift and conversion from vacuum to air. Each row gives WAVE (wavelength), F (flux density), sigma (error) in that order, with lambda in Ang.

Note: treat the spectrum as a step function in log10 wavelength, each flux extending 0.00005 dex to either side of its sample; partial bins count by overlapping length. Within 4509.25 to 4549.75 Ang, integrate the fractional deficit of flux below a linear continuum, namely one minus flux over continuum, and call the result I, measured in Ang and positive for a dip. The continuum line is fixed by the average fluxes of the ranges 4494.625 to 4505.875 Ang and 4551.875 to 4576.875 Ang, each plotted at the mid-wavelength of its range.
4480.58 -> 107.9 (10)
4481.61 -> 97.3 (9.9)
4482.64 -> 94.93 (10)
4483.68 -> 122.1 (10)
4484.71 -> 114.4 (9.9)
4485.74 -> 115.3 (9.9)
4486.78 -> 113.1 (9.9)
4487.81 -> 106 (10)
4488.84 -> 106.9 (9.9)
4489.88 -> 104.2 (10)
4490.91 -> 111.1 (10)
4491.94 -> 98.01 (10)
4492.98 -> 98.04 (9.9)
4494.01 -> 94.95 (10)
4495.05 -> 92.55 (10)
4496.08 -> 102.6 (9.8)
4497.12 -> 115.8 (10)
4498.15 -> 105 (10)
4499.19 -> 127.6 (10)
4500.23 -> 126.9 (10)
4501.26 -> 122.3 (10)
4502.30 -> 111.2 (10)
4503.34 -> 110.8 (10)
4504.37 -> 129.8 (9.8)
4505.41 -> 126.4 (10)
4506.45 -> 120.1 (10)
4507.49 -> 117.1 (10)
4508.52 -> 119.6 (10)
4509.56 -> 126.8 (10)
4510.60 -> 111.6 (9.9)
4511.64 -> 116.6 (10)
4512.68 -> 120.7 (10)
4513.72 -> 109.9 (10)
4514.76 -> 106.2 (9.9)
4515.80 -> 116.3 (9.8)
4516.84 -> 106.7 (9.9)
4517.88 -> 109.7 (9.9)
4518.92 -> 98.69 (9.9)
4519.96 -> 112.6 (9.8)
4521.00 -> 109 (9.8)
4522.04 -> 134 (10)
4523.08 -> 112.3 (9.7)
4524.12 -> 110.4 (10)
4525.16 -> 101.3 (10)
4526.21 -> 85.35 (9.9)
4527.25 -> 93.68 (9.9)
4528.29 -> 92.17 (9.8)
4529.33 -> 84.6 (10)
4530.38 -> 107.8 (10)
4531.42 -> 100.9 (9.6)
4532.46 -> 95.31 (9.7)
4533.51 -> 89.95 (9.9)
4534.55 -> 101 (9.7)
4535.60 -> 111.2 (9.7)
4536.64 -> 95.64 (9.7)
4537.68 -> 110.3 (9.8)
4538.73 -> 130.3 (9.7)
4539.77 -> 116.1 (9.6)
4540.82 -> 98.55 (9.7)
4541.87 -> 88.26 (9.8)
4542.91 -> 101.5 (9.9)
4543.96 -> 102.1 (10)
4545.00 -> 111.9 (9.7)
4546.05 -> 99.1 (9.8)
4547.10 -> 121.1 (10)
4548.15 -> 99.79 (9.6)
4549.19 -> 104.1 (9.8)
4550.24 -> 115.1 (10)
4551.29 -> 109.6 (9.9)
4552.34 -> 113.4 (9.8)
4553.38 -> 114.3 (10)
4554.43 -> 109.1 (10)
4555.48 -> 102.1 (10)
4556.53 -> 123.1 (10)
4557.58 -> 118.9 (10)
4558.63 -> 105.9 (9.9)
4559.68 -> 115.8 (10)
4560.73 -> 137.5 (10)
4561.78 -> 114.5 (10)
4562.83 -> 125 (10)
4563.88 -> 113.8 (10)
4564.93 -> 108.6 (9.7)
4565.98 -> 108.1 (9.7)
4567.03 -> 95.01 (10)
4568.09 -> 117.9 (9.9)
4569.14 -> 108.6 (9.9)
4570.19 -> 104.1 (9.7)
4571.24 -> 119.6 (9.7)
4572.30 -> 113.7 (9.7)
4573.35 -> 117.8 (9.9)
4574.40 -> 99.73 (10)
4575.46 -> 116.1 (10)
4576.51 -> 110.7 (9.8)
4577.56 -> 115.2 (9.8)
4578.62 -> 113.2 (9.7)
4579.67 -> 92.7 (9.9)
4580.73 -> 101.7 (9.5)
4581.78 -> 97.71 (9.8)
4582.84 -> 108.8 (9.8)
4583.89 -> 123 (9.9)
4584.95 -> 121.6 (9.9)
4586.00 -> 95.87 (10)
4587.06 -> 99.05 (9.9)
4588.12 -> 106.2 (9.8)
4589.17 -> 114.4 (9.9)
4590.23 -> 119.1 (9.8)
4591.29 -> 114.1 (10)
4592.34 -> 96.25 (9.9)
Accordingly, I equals 3.0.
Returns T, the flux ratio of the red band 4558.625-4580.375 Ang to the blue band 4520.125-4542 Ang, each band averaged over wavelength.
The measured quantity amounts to 1.08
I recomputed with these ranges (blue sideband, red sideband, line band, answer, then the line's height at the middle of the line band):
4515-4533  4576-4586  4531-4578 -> -1.3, 107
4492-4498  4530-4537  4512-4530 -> -1.0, 100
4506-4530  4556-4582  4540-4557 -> 0.6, 111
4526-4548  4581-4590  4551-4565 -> -1.4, 105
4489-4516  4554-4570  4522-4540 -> 1.6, 113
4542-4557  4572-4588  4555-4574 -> -1.0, 108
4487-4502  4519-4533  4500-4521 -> -2.0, 105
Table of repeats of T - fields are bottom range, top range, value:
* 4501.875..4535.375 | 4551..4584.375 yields 1.03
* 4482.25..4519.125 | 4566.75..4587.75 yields 0.97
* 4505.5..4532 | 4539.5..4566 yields 1.01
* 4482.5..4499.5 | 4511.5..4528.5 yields 1.01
